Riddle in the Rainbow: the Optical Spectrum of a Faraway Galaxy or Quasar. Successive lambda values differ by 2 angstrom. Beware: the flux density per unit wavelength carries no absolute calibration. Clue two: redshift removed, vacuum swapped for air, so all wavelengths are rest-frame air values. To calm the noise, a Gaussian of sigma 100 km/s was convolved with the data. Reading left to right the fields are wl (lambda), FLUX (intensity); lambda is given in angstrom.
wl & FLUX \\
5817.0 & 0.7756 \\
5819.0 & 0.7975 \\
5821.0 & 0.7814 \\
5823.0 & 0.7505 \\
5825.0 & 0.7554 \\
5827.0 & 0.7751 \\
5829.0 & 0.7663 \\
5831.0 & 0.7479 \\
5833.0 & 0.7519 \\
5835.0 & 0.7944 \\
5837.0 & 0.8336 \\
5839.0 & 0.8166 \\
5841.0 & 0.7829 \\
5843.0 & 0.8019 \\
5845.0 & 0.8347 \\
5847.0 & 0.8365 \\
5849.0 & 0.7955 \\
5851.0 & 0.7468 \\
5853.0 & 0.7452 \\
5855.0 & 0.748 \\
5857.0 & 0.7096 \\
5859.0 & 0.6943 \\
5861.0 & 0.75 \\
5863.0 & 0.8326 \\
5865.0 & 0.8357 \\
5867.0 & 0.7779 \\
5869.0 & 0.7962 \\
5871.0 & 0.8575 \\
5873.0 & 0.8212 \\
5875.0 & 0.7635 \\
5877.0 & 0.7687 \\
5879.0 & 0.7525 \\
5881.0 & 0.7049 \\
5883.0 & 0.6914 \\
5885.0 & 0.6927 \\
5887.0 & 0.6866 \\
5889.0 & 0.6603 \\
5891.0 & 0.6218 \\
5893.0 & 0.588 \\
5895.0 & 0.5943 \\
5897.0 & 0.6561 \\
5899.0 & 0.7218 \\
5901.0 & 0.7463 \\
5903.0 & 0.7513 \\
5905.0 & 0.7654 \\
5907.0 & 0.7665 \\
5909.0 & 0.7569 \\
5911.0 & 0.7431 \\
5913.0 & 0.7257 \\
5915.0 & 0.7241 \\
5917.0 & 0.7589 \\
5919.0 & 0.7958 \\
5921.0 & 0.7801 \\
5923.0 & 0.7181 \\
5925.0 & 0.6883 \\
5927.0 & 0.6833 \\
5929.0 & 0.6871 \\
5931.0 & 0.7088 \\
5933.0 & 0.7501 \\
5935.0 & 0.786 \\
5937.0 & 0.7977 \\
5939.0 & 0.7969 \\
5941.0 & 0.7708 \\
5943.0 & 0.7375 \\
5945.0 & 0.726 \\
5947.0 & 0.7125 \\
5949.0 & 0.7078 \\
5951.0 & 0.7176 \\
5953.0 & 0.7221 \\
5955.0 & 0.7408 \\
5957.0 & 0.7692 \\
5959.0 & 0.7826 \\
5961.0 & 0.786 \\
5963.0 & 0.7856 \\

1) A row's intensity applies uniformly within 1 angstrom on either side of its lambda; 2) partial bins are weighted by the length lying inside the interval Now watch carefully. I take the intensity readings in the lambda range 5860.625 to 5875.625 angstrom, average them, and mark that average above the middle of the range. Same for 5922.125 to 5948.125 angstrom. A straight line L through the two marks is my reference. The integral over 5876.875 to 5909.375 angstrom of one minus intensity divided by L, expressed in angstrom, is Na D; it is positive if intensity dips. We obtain 3.4 angstrom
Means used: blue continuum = 0.808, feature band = 0.699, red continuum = 0.736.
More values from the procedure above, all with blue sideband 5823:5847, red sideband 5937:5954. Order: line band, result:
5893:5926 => 1.3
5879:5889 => 0.9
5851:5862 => 0.7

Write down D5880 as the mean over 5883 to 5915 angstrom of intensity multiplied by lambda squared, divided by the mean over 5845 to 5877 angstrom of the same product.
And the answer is 0.9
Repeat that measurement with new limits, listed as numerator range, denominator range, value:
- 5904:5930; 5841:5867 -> 0.97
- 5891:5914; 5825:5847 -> 0.91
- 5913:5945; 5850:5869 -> 1.00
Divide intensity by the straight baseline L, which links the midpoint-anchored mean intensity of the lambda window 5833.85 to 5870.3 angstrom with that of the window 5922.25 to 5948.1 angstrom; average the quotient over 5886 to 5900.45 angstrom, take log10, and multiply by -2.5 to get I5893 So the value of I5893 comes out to 0.17 mag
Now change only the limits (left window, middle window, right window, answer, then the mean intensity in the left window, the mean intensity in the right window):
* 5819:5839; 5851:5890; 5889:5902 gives -0.077 mag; 0.776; 0.655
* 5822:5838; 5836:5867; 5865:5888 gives -0.025 mag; 0.772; 0.759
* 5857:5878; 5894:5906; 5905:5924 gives 0.084 mag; 0.786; 0.753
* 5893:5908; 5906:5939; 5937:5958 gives -0.030 mag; 0.706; 0.743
